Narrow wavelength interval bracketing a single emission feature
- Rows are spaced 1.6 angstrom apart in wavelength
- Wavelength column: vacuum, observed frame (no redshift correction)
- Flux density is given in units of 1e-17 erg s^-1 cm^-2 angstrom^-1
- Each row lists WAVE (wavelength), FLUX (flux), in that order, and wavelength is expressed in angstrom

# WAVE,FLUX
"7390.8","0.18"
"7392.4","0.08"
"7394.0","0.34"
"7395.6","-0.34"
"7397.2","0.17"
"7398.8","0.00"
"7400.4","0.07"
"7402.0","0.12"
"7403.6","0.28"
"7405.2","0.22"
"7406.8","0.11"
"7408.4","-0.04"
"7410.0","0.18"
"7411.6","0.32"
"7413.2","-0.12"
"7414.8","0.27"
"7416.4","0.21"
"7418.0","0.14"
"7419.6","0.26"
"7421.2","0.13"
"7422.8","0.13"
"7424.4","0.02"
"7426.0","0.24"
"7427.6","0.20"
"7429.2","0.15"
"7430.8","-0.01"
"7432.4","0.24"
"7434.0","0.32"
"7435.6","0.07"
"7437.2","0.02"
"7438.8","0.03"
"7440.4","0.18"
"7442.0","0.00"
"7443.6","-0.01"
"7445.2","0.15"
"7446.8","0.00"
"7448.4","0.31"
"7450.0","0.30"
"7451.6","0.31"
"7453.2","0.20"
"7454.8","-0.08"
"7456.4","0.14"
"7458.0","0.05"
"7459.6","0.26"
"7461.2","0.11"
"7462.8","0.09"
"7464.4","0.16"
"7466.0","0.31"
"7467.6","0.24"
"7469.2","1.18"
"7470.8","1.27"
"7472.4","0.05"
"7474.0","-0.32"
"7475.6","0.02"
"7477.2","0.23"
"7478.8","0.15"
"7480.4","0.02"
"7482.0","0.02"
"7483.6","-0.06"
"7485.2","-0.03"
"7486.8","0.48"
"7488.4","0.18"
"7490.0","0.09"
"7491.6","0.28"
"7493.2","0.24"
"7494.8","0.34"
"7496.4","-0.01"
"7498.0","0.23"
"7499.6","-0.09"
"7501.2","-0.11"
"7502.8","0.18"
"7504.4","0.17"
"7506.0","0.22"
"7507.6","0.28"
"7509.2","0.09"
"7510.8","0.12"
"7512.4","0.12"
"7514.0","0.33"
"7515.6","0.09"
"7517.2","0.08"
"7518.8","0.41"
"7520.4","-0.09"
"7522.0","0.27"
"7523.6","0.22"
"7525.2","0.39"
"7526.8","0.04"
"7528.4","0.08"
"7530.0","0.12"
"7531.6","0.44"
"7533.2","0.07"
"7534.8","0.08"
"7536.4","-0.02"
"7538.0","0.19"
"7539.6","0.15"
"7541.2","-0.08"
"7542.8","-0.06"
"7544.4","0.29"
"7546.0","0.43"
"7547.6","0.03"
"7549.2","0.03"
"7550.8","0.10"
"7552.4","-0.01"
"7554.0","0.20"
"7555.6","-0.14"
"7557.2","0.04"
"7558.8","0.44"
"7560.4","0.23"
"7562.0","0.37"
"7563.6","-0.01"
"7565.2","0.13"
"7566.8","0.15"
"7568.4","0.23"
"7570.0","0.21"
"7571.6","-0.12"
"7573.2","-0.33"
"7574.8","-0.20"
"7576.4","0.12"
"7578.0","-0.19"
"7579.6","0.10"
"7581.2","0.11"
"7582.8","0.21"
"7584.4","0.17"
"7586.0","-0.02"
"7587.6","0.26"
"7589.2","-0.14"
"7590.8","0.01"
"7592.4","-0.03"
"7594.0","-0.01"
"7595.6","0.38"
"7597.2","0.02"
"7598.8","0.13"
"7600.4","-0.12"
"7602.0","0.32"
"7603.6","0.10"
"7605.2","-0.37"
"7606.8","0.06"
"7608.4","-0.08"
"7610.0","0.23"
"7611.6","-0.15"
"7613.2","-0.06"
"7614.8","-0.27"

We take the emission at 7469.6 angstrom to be H-alpha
